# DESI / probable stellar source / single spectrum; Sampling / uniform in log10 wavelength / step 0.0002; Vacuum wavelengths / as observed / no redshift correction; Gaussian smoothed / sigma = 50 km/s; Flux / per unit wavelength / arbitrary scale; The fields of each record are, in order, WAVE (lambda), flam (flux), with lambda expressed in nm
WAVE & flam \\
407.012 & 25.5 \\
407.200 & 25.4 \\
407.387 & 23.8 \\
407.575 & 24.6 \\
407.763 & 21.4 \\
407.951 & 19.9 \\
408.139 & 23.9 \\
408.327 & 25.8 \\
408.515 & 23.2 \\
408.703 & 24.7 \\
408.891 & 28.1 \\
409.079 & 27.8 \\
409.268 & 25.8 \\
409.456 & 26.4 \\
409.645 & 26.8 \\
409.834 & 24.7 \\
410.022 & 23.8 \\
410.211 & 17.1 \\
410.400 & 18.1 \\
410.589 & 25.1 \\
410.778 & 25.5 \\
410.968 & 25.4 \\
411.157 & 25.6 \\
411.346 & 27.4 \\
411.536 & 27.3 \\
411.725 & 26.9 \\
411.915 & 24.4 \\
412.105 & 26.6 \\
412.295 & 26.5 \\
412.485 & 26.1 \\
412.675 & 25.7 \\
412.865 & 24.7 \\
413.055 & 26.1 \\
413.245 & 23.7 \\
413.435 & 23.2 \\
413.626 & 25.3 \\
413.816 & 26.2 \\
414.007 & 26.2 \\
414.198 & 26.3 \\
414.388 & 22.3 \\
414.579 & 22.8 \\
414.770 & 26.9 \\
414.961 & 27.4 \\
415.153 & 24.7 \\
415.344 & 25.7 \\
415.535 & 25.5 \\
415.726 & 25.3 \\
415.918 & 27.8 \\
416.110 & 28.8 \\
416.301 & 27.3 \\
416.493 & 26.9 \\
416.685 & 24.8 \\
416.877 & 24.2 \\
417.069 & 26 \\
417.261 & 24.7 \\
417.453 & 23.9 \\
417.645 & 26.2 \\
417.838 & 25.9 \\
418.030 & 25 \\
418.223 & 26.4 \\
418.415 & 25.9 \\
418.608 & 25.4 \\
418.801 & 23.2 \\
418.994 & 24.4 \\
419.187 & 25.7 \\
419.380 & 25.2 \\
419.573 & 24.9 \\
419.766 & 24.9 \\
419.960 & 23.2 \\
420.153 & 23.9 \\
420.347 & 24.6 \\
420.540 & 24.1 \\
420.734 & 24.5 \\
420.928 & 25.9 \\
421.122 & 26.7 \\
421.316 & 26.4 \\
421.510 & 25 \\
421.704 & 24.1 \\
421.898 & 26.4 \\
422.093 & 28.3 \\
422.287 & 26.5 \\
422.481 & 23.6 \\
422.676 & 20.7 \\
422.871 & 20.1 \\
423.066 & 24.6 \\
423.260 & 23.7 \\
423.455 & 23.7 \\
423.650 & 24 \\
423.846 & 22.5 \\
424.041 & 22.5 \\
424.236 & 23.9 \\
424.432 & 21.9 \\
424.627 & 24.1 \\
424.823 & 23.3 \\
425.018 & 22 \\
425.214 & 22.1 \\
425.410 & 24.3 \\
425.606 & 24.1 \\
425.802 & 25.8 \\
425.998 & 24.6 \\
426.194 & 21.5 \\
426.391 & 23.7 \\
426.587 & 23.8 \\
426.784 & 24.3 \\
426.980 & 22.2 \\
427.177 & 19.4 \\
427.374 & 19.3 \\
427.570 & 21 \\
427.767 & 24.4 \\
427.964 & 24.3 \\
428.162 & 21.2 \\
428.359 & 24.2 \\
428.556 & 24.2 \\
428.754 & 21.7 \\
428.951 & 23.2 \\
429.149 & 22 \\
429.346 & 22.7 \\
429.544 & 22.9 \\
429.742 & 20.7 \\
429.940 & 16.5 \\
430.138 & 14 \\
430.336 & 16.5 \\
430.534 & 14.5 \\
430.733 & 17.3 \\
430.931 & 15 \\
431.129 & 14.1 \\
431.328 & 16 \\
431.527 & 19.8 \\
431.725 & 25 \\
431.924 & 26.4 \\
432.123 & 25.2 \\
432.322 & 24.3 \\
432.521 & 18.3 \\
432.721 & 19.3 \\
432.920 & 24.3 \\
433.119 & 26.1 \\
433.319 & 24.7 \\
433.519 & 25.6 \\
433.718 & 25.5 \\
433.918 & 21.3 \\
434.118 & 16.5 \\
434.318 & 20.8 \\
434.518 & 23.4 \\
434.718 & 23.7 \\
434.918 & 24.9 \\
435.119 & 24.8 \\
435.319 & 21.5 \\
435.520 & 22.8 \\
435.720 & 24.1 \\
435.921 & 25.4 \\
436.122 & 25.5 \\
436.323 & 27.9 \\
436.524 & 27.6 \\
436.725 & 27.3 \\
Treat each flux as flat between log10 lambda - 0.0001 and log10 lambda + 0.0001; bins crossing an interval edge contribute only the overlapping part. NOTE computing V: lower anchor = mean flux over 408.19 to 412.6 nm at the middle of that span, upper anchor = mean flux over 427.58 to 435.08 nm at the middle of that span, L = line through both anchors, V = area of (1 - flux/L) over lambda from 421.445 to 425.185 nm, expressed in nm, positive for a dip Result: -0.14 nm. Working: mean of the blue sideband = 25.2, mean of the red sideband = 21.4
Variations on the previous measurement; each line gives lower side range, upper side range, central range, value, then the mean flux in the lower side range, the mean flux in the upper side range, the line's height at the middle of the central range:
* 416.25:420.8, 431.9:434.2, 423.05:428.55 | 0.22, 25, 23.1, 24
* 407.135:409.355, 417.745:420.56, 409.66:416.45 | -0.16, 24.5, 24.9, 24.7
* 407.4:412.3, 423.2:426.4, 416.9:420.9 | -0.17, 24.7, 23.4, 23.9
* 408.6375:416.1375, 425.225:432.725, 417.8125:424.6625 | -0.38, 25.3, 21.3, 23.2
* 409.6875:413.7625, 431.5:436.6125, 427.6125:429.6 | 0.08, 24.8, 23.7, 24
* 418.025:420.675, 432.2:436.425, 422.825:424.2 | 0.07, 24.8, 23.4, 24.4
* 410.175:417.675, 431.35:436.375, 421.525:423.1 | 0.01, 25.3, 23.3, 24.5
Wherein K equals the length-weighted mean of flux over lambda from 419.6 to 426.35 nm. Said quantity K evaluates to 24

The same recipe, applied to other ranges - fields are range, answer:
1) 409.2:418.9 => 25.3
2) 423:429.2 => 23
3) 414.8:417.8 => 26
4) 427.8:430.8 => 20.5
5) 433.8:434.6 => 20.5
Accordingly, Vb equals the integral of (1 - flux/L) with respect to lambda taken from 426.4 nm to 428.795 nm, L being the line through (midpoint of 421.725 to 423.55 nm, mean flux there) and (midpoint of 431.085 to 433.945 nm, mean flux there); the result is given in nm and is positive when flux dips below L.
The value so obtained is 0.083 nm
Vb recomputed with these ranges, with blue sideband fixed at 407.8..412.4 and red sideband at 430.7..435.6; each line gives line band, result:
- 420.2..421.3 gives -0.08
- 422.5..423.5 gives 0.03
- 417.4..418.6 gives -0.09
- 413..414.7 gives -0.02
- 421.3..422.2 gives -0.10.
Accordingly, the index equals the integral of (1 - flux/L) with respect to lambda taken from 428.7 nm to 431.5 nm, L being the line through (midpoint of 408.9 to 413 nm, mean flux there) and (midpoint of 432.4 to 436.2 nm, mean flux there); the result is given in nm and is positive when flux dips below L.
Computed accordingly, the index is 0.61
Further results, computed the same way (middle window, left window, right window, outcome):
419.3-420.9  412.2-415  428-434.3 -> -0.05 nm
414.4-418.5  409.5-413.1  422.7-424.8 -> -0.27 nm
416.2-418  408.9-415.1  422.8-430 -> -0.09 nm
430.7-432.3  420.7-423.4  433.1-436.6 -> 0.26 nm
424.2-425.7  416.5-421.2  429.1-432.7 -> -0.07 nm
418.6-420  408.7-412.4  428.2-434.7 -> -0.07 nm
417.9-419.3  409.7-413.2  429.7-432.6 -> -0.15 nm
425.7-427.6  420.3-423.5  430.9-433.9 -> 0.07 nm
